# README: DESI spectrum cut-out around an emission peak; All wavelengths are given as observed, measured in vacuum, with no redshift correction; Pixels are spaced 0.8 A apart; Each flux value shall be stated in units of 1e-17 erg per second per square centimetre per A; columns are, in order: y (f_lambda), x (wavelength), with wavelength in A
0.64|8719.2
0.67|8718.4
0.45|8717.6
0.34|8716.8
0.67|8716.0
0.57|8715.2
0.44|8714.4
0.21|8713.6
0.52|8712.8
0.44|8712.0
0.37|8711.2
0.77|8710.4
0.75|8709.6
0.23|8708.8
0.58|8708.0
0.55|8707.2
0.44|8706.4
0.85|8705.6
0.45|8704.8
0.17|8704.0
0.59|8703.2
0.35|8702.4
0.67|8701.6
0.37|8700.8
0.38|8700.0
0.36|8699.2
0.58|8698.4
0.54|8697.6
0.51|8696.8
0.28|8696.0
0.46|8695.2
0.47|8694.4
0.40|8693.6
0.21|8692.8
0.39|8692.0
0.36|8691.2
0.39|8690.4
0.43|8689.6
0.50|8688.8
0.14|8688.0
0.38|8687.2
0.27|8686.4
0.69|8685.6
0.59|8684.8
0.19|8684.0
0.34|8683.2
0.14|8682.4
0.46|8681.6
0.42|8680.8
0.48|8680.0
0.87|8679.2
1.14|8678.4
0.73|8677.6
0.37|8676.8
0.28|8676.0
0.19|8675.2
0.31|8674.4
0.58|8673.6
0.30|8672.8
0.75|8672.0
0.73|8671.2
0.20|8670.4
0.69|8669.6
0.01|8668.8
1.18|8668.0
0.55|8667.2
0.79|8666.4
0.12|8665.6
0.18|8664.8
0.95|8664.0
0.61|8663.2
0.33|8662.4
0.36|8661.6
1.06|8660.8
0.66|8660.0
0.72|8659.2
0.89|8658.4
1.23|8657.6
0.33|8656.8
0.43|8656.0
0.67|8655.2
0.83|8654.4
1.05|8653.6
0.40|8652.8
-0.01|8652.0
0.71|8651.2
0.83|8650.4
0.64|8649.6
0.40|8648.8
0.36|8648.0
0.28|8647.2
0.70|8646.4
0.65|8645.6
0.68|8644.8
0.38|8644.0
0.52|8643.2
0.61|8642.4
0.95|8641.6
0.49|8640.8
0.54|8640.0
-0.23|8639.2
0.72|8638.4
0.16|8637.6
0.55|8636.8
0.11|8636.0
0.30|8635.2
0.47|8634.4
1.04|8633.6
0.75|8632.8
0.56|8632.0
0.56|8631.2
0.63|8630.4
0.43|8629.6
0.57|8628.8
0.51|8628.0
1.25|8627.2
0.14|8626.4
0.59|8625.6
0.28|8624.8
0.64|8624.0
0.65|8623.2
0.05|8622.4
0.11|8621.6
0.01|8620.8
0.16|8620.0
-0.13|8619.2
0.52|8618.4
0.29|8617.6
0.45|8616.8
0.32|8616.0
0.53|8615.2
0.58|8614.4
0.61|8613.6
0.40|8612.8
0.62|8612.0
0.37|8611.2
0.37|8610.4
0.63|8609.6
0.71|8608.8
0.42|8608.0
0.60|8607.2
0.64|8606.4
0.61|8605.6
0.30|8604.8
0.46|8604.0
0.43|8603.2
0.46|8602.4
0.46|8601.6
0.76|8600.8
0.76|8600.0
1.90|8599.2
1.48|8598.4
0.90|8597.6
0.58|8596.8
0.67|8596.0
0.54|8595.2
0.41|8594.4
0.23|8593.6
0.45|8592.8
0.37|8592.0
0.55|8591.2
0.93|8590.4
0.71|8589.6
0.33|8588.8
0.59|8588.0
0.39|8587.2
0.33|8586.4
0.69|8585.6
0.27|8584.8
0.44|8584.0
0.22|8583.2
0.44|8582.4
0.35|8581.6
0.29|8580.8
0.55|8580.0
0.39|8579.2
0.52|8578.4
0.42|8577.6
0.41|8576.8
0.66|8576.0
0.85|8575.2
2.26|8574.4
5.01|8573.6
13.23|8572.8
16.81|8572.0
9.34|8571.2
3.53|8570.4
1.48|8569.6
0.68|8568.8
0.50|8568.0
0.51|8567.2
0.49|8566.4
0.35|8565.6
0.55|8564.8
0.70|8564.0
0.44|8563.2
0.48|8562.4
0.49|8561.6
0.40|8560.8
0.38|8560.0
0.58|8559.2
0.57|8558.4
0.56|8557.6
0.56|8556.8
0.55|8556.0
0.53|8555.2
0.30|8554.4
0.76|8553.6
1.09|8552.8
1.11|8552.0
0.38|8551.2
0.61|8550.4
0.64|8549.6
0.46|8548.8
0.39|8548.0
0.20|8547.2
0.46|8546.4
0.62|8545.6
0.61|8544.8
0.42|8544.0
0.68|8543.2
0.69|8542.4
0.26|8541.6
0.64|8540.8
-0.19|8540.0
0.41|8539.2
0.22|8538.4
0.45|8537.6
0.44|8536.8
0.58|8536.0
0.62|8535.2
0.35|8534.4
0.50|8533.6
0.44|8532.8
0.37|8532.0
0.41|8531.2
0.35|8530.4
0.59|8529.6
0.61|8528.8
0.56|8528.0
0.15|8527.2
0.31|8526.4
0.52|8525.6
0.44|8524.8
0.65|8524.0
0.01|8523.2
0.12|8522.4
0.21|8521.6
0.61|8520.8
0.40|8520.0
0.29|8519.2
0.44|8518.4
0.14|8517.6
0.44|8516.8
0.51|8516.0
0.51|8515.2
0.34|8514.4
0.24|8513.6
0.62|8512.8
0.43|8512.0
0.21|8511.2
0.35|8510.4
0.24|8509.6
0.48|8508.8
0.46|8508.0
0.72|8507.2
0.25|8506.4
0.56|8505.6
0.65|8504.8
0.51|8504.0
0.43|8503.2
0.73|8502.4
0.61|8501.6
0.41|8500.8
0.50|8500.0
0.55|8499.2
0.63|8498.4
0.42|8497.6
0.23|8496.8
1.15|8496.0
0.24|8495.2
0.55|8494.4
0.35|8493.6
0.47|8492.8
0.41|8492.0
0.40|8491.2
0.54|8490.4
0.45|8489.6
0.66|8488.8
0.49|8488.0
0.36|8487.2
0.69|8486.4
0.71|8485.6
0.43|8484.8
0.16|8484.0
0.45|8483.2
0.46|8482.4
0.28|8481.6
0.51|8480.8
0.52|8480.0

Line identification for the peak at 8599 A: [N II]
